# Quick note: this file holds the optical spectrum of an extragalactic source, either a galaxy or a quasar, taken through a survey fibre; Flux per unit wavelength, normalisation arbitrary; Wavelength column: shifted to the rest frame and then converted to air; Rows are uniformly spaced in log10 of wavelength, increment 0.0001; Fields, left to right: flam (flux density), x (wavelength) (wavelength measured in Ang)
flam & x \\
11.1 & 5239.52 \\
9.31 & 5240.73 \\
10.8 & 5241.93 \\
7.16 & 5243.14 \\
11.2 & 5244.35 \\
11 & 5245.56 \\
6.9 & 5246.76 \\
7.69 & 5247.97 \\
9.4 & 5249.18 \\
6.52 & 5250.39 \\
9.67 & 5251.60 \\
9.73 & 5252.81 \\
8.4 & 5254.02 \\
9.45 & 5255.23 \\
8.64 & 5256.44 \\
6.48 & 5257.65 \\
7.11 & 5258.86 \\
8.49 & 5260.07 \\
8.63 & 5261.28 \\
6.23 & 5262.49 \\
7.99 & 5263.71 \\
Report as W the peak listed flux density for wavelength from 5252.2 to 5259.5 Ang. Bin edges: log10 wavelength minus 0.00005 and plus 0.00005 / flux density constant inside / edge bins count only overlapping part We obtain 9.73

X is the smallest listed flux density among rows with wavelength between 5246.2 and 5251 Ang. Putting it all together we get 6.52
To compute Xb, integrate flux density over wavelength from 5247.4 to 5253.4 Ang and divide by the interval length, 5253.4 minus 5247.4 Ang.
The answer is 8.6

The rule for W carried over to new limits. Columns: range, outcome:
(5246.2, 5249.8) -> 9.4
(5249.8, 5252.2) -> 9.67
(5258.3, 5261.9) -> 8.63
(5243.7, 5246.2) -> 11.2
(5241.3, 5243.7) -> 10.8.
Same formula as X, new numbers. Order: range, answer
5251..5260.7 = 6.48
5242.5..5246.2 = 7.16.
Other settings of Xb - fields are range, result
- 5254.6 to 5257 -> 9.05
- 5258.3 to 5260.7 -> 7.83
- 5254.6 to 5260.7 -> 8.04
